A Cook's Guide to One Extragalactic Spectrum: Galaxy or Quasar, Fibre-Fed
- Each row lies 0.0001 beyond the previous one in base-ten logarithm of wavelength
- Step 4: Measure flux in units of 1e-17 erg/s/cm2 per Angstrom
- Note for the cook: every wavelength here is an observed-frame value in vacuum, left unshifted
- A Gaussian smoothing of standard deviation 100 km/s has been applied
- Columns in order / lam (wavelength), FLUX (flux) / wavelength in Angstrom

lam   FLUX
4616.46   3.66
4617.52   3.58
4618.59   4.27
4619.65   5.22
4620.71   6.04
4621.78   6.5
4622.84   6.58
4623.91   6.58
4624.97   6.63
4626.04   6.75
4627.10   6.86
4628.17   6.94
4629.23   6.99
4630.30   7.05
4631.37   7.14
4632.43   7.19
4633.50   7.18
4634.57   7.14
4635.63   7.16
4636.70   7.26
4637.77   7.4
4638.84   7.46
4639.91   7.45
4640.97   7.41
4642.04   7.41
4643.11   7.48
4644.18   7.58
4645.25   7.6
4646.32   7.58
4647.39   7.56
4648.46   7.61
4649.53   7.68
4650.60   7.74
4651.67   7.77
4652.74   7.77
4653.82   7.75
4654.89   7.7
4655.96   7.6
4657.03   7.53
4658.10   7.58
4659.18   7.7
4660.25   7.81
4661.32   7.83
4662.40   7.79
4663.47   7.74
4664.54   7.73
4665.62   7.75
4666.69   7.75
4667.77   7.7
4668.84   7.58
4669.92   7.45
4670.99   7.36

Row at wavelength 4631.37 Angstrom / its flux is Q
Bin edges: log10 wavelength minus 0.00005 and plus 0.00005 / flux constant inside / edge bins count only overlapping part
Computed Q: 7.14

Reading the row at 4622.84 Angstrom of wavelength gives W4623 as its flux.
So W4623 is 6.58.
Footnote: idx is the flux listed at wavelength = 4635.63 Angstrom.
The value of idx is 7.16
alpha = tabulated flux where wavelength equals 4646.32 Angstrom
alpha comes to 7.58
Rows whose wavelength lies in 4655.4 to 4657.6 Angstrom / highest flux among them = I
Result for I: 7.6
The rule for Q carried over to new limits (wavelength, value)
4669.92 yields 7.45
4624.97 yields 6.63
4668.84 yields 7.58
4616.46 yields 3.66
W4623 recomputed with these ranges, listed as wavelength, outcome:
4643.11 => 7.48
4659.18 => 7.7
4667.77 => 7.7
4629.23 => 6.99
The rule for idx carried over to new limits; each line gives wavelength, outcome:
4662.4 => 7.79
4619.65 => 5.22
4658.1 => 7.58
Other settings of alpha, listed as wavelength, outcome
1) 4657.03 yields 7.53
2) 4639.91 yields 7.45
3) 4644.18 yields 7.58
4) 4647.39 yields 7.56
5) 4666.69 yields 7.75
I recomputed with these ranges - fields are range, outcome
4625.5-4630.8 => 7.05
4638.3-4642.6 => 7.46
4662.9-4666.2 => 7.75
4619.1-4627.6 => 6.86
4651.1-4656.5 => 7.77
